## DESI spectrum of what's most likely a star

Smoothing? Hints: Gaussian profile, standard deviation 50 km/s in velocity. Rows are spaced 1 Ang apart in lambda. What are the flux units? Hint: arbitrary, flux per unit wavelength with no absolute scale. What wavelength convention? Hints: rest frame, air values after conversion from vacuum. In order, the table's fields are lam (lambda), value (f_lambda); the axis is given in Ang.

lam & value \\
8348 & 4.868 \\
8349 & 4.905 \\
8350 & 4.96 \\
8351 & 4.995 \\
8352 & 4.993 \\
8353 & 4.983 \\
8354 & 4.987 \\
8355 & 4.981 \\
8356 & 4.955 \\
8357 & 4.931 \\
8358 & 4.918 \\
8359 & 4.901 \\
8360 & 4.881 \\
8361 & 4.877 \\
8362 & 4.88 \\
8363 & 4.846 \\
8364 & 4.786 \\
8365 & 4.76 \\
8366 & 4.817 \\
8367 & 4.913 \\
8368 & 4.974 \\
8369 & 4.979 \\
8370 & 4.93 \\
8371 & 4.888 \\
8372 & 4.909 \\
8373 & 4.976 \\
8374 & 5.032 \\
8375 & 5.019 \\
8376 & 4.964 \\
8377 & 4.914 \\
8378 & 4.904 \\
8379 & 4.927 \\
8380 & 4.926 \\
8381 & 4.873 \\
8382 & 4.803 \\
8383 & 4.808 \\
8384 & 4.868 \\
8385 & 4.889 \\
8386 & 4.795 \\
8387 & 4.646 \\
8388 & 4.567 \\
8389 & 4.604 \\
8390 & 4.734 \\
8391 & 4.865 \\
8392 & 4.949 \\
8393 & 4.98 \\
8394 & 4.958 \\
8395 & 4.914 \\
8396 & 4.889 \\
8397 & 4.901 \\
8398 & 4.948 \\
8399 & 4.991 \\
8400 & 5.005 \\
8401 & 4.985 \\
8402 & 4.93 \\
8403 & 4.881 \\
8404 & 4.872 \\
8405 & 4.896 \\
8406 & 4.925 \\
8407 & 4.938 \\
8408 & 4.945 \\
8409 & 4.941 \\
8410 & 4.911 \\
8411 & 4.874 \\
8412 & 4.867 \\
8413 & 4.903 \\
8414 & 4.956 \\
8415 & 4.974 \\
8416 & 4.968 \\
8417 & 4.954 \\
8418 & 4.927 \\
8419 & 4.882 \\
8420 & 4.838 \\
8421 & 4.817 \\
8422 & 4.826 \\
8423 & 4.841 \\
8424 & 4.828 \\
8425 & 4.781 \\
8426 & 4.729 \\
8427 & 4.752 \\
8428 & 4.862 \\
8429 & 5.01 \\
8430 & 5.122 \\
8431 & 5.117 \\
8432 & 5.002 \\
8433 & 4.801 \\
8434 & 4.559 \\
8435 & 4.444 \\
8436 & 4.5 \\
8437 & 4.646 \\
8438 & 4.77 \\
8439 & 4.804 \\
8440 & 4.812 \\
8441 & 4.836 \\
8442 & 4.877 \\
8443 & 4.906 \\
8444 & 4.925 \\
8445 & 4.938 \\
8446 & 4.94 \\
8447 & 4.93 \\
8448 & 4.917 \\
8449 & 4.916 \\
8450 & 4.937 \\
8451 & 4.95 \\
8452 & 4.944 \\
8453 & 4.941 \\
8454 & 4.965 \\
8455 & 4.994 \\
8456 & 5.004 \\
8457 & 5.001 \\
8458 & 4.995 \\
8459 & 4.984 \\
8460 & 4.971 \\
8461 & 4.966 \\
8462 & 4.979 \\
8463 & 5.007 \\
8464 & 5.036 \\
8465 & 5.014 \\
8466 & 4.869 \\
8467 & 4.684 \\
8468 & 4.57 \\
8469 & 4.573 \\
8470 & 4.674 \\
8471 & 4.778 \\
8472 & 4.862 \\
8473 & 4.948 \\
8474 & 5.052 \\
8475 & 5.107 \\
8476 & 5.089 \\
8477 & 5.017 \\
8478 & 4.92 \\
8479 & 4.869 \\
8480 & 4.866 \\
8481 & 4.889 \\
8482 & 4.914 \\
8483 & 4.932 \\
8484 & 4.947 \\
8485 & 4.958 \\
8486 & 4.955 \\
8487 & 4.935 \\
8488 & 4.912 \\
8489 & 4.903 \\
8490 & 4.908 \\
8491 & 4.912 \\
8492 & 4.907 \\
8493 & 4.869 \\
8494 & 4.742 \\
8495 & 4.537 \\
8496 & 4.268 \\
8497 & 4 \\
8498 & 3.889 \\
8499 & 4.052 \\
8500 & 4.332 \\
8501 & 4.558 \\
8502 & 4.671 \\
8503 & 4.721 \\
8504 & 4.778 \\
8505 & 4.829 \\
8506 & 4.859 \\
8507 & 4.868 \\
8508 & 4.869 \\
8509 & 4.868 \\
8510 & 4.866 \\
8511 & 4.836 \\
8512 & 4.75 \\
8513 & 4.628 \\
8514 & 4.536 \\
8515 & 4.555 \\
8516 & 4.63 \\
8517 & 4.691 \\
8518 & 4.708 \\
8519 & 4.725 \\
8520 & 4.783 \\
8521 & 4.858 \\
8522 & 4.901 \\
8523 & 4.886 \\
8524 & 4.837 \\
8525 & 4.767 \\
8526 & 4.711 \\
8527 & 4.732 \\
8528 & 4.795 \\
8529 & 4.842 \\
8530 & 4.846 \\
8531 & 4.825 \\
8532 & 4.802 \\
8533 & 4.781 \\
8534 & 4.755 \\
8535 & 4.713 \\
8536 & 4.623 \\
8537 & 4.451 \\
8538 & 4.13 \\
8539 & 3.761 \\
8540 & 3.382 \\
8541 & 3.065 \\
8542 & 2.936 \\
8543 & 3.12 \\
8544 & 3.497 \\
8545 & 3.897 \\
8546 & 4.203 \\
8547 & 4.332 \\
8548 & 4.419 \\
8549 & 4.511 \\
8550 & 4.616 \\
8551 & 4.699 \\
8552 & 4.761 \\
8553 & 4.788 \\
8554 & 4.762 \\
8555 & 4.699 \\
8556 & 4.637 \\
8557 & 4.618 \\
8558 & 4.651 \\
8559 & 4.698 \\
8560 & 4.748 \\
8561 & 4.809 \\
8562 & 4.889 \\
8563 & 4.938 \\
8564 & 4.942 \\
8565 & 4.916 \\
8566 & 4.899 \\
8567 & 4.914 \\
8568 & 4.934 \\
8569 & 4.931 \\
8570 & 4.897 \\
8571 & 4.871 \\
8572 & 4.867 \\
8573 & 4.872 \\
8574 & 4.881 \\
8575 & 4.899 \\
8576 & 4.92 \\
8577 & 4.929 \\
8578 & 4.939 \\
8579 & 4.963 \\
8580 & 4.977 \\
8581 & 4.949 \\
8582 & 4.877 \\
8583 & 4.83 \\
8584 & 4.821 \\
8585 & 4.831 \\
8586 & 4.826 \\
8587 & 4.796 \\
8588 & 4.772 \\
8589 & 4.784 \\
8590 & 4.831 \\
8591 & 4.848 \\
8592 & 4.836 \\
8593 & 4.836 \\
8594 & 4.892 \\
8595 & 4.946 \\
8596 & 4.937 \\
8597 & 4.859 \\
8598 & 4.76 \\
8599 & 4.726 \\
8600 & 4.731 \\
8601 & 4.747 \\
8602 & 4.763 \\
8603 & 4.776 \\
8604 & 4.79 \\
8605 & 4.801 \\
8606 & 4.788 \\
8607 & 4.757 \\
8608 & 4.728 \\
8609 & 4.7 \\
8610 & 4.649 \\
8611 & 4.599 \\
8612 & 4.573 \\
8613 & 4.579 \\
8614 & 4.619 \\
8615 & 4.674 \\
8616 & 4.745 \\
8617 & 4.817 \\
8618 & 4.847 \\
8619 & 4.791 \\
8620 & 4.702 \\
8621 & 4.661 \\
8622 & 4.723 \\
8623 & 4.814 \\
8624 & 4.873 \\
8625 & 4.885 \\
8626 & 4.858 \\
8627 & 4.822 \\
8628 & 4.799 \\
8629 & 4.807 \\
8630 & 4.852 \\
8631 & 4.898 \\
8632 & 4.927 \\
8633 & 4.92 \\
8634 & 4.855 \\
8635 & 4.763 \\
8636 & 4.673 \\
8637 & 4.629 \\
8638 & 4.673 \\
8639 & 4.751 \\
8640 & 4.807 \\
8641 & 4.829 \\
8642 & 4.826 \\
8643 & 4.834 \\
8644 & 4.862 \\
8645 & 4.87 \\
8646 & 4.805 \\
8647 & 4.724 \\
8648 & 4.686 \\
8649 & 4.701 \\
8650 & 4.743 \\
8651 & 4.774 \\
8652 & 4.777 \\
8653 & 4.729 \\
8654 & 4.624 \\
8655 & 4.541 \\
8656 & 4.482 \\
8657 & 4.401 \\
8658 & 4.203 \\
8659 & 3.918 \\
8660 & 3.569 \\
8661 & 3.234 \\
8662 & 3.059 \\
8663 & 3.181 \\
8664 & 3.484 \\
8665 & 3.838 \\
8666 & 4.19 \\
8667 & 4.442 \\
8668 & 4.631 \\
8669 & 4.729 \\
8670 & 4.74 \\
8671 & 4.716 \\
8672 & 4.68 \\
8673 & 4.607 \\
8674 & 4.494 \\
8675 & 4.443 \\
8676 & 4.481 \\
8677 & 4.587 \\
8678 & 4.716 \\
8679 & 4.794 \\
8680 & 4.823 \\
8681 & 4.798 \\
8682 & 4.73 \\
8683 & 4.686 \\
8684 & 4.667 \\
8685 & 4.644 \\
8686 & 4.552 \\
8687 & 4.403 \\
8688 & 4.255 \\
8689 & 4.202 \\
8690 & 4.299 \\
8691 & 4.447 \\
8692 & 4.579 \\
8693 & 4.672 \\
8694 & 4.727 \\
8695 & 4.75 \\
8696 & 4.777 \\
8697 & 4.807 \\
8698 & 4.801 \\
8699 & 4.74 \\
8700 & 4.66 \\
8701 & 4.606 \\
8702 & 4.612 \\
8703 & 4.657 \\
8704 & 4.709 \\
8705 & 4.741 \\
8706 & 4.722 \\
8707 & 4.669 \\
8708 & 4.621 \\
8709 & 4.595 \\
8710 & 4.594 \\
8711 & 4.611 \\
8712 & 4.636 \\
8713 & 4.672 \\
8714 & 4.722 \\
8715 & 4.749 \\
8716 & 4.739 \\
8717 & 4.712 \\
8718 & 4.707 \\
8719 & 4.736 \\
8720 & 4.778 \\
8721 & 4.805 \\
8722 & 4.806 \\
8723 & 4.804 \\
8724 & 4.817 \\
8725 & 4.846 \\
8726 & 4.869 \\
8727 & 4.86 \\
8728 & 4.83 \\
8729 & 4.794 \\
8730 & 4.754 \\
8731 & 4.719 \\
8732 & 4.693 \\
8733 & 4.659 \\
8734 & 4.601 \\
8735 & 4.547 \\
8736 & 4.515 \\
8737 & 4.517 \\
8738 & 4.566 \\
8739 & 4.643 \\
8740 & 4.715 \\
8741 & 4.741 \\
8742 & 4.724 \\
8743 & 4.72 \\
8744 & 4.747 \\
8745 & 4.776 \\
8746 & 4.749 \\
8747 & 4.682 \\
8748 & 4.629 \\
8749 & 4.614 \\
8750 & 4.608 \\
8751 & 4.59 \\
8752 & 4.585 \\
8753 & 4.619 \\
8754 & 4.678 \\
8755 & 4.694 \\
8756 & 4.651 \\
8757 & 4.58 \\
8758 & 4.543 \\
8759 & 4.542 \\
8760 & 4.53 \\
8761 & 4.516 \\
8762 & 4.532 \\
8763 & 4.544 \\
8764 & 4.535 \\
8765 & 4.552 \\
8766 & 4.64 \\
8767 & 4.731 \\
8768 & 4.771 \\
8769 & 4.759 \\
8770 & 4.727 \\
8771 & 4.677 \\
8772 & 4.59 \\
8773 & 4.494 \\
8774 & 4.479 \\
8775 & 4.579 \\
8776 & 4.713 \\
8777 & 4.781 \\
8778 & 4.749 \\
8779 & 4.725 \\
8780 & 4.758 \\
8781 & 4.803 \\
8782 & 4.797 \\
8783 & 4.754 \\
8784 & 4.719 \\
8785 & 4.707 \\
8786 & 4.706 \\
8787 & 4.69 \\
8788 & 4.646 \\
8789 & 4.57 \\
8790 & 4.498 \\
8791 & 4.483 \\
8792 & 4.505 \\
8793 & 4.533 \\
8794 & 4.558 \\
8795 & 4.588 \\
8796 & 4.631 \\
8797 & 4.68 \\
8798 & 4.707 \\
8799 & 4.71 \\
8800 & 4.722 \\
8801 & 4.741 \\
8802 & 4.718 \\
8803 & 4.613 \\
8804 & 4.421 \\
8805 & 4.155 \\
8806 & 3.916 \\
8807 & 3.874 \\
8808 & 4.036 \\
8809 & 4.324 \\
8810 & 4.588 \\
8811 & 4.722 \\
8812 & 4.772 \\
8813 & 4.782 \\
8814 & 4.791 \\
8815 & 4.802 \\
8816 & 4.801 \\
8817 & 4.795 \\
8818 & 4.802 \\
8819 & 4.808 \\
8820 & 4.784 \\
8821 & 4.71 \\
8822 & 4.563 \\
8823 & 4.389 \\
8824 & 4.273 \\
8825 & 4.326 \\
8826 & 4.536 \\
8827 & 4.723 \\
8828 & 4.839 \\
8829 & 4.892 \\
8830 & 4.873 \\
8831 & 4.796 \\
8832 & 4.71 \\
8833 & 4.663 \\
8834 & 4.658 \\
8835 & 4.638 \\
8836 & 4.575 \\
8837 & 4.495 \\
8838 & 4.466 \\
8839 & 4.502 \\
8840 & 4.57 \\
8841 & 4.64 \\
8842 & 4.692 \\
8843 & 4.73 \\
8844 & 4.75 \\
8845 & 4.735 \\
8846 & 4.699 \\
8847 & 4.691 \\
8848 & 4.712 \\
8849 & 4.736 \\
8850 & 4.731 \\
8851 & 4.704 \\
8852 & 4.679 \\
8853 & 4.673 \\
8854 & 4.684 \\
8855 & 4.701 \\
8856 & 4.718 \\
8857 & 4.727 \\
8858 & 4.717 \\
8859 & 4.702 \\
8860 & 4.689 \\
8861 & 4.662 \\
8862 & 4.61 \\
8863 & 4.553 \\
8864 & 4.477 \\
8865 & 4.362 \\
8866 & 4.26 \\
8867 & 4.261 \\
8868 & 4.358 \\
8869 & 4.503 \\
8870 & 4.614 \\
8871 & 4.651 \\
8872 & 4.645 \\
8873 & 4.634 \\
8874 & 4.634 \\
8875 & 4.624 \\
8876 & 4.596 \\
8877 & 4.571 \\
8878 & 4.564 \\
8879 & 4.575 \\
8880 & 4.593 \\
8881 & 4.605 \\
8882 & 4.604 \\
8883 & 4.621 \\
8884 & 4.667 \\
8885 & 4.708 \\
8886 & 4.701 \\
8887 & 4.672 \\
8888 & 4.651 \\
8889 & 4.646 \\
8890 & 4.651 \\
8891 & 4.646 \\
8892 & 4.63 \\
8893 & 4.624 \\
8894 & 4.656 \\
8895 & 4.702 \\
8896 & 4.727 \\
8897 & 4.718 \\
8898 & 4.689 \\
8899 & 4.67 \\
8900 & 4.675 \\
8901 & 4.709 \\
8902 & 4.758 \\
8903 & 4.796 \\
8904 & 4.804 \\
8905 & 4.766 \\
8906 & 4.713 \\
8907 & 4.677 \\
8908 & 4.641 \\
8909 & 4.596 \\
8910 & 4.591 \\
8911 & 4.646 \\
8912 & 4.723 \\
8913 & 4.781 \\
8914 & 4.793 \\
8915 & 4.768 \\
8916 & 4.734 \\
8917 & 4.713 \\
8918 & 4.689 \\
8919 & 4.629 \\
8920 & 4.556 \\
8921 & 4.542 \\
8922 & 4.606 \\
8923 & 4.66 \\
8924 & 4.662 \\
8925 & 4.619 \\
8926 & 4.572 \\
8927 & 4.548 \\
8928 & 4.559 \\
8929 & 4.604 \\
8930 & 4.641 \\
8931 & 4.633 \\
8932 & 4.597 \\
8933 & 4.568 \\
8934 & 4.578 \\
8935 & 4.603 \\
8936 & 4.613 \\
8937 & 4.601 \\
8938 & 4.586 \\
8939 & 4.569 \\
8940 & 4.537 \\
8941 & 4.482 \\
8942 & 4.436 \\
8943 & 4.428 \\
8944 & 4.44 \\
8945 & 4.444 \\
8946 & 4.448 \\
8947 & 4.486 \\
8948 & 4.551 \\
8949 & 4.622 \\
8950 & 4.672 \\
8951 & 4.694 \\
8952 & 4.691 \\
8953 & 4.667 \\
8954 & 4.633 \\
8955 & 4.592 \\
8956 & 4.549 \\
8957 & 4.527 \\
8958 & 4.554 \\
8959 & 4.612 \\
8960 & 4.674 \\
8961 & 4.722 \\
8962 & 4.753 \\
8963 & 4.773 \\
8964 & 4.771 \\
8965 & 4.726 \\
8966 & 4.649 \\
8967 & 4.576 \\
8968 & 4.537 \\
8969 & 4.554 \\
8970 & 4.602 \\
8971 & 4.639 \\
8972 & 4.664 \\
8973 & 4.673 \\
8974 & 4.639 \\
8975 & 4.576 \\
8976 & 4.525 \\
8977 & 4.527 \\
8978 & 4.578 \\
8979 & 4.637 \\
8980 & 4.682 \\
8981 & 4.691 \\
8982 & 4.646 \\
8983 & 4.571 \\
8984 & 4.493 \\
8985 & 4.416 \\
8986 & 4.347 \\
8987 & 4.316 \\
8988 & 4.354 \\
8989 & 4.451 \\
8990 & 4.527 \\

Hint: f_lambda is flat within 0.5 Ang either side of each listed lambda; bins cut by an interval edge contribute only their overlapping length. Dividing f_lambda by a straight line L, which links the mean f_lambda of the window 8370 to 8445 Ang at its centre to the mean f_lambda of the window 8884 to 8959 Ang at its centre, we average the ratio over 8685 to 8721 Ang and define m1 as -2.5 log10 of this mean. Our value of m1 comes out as 0.022 mag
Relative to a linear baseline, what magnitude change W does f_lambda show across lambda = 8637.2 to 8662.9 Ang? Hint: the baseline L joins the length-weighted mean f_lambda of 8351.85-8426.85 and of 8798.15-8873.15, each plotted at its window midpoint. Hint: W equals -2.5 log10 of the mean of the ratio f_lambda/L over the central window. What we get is 0.06 mag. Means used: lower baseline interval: 4.89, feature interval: 4.48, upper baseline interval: 4.61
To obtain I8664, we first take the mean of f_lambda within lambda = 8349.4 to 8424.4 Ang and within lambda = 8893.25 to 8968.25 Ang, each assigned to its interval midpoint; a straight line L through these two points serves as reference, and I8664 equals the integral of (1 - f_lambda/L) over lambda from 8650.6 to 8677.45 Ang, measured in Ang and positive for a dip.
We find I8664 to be 2.7 Ang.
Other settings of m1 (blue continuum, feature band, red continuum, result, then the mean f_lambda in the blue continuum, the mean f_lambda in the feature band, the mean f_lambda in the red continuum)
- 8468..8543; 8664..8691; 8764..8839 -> 0.03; 4.66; 4.52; 4.62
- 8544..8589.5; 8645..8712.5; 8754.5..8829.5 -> 0.04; 4.76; 4.5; 4.61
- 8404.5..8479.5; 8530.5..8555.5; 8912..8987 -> 0.14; 4.89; 4.26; 4.6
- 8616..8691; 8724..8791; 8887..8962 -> -0.02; 4.57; 4.66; 4.63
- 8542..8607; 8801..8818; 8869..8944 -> 0.03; 4.72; 4.52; 4.64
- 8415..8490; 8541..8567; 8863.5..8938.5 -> 0.09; 4.89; 4.46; 4.63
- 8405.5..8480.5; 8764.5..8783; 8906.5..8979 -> 0.00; 4.89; 4.69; 4.61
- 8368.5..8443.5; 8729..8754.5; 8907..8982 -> 0.01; 4.87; 4.66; 4.61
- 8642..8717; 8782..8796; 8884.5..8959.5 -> -0.01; 4.53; 4.62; 4.63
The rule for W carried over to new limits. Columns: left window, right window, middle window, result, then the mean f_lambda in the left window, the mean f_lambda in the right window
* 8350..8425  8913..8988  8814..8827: 0.01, 4.9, 4.6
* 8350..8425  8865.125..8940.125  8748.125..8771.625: 0.02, 4.9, 4.63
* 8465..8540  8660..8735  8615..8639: -0.04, 4.73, 4.57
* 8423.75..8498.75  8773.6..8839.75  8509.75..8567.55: 0.06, 4.85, 4.62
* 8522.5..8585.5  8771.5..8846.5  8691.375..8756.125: -0.02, 4.62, 4.62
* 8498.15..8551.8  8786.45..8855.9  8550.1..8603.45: -0.07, 4.5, 4.62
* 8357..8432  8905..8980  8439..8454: -0.01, 4.89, 4.62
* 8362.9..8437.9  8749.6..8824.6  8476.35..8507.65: 0.02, 4.87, 4.61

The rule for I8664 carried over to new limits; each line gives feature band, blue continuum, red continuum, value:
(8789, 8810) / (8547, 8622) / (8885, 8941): 1.0 Ang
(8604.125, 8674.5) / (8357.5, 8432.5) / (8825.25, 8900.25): 2.5 Ang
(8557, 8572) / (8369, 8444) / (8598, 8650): -0.2 Ang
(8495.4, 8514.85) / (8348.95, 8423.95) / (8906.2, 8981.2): 1.0 Ang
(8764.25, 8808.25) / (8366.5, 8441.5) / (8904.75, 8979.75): 0.9 Ang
